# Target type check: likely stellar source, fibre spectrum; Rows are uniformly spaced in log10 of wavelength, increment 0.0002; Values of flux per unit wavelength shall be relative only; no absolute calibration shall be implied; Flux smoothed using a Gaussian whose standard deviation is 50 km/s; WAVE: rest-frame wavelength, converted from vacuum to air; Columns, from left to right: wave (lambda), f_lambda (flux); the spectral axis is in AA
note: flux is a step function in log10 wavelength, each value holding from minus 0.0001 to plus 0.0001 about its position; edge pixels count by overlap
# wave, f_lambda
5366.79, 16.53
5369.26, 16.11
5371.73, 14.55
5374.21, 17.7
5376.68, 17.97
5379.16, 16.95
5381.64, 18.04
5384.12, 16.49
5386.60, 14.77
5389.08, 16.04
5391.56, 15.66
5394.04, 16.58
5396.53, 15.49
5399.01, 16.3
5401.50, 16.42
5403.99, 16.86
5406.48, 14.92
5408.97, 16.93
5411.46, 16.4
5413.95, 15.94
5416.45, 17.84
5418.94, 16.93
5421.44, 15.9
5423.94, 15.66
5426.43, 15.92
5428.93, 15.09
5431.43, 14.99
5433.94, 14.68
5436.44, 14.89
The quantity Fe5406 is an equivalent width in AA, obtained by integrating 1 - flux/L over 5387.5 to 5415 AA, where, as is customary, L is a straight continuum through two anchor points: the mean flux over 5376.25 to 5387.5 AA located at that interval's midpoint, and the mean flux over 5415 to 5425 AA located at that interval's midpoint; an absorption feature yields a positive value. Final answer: 0.9 AA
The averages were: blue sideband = 16.8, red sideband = 16.6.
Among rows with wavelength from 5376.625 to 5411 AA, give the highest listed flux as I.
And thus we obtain 18.04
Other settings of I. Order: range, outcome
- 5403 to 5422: 17.84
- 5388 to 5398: 16.58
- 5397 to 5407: 16.86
